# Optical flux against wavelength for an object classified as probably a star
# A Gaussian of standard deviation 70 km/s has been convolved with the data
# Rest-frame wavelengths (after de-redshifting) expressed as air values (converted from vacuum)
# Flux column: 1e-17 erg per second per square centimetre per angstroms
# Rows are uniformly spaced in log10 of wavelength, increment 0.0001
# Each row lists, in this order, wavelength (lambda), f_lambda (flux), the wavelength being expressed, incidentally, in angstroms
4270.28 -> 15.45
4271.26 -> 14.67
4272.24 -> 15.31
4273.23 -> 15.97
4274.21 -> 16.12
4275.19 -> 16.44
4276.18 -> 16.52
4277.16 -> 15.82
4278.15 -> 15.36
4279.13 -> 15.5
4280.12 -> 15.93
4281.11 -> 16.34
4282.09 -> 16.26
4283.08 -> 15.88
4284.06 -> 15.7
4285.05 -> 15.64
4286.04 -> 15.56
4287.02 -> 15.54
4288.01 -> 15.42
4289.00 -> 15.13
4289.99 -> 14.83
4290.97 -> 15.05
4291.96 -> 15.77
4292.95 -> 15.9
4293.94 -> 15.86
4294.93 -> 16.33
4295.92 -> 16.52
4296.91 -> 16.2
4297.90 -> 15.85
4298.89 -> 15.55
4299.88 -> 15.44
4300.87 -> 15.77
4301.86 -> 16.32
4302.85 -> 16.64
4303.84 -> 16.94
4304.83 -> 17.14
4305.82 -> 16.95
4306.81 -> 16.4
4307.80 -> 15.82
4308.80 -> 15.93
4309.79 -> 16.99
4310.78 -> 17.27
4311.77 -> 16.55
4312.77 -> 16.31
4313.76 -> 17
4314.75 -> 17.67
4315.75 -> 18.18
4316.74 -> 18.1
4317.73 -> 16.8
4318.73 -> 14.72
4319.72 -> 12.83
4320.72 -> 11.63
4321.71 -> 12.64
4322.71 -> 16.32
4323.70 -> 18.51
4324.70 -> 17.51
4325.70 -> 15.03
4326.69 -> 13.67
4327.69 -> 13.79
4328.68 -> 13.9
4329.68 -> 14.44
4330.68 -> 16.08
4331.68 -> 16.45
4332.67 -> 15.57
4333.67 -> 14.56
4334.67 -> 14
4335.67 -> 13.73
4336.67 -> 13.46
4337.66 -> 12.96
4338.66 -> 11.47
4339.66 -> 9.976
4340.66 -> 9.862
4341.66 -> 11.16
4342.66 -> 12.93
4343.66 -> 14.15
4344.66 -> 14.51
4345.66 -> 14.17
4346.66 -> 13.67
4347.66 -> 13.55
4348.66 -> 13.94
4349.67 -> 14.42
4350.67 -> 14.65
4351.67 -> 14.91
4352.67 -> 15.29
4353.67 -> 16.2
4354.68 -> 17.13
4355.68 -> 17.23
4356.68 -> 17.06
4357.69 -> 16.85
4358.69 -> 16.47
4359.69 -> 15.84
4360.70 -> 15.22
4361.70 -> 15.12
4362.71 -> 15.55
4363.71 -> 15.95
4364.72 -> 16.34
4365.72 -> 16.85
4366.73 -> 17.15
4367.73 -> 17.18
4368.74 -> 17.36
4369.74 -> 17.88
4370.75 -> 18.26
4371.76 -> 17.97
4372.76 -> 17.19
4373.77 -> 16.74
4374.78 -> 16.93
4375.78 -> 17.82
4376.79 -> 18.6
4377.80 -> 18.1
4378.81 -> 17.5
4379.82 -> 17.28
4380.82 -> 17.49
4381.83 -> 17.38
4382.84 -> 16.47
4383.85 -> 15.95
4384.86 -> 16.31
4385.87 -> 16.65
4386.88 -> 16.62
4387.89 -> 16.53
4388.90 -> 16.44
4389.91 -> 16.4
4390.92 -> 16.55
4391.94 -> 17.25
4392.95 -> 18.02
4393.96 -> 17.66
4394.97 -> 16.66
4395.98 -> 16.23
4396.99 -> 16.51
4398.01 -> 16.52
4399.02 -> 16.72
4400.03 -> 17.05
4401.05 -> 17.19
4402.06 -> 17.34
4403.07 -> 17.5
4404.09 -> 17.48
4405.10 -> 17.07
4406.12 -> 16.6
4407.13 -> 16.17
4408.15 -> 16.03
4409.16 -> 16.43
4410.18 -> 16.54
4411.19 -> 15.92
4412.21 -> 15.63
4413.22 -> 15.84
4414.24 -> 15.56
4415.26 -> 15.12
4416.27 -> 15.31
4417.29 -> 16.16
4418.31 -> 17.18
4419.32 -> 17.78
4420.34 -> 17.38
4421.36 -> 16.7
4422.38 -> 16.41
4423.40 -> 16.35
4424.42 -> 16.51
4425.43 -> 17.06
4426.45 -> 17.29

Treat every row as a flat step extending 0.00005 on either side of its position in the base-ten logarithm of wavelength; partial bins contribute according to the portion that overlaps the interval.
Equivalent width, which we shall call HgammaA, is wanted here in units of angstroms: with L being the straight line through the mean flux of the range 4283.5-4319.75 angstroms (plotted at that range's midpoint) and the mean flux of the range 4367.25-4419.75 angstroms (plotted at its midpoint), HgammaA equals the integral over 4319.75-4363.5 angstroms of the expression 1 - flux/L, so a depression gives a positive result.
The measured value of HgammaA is 5.1 angstroms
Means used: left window 16.2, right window 16.9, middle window 14.5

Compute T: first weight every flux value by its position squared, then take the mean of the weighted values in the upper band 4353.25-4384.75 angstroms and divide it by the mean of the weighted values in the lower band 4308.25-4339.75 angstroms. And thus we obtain 1.14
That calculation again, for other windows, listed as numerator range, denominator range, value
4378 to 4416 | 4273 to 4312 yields 1.09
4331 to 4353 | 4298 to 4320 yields 0.84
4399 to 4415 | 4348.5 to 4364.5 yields 1.07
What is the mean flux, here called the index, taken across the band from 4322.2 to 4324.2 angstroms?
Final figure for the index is 17.4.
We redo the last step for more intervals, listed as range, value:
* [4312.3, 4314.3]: 16.7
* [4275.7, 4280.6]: 15.8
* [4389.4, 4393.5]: 17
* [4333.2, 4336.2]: 14.1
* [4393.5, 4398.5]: 16.7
